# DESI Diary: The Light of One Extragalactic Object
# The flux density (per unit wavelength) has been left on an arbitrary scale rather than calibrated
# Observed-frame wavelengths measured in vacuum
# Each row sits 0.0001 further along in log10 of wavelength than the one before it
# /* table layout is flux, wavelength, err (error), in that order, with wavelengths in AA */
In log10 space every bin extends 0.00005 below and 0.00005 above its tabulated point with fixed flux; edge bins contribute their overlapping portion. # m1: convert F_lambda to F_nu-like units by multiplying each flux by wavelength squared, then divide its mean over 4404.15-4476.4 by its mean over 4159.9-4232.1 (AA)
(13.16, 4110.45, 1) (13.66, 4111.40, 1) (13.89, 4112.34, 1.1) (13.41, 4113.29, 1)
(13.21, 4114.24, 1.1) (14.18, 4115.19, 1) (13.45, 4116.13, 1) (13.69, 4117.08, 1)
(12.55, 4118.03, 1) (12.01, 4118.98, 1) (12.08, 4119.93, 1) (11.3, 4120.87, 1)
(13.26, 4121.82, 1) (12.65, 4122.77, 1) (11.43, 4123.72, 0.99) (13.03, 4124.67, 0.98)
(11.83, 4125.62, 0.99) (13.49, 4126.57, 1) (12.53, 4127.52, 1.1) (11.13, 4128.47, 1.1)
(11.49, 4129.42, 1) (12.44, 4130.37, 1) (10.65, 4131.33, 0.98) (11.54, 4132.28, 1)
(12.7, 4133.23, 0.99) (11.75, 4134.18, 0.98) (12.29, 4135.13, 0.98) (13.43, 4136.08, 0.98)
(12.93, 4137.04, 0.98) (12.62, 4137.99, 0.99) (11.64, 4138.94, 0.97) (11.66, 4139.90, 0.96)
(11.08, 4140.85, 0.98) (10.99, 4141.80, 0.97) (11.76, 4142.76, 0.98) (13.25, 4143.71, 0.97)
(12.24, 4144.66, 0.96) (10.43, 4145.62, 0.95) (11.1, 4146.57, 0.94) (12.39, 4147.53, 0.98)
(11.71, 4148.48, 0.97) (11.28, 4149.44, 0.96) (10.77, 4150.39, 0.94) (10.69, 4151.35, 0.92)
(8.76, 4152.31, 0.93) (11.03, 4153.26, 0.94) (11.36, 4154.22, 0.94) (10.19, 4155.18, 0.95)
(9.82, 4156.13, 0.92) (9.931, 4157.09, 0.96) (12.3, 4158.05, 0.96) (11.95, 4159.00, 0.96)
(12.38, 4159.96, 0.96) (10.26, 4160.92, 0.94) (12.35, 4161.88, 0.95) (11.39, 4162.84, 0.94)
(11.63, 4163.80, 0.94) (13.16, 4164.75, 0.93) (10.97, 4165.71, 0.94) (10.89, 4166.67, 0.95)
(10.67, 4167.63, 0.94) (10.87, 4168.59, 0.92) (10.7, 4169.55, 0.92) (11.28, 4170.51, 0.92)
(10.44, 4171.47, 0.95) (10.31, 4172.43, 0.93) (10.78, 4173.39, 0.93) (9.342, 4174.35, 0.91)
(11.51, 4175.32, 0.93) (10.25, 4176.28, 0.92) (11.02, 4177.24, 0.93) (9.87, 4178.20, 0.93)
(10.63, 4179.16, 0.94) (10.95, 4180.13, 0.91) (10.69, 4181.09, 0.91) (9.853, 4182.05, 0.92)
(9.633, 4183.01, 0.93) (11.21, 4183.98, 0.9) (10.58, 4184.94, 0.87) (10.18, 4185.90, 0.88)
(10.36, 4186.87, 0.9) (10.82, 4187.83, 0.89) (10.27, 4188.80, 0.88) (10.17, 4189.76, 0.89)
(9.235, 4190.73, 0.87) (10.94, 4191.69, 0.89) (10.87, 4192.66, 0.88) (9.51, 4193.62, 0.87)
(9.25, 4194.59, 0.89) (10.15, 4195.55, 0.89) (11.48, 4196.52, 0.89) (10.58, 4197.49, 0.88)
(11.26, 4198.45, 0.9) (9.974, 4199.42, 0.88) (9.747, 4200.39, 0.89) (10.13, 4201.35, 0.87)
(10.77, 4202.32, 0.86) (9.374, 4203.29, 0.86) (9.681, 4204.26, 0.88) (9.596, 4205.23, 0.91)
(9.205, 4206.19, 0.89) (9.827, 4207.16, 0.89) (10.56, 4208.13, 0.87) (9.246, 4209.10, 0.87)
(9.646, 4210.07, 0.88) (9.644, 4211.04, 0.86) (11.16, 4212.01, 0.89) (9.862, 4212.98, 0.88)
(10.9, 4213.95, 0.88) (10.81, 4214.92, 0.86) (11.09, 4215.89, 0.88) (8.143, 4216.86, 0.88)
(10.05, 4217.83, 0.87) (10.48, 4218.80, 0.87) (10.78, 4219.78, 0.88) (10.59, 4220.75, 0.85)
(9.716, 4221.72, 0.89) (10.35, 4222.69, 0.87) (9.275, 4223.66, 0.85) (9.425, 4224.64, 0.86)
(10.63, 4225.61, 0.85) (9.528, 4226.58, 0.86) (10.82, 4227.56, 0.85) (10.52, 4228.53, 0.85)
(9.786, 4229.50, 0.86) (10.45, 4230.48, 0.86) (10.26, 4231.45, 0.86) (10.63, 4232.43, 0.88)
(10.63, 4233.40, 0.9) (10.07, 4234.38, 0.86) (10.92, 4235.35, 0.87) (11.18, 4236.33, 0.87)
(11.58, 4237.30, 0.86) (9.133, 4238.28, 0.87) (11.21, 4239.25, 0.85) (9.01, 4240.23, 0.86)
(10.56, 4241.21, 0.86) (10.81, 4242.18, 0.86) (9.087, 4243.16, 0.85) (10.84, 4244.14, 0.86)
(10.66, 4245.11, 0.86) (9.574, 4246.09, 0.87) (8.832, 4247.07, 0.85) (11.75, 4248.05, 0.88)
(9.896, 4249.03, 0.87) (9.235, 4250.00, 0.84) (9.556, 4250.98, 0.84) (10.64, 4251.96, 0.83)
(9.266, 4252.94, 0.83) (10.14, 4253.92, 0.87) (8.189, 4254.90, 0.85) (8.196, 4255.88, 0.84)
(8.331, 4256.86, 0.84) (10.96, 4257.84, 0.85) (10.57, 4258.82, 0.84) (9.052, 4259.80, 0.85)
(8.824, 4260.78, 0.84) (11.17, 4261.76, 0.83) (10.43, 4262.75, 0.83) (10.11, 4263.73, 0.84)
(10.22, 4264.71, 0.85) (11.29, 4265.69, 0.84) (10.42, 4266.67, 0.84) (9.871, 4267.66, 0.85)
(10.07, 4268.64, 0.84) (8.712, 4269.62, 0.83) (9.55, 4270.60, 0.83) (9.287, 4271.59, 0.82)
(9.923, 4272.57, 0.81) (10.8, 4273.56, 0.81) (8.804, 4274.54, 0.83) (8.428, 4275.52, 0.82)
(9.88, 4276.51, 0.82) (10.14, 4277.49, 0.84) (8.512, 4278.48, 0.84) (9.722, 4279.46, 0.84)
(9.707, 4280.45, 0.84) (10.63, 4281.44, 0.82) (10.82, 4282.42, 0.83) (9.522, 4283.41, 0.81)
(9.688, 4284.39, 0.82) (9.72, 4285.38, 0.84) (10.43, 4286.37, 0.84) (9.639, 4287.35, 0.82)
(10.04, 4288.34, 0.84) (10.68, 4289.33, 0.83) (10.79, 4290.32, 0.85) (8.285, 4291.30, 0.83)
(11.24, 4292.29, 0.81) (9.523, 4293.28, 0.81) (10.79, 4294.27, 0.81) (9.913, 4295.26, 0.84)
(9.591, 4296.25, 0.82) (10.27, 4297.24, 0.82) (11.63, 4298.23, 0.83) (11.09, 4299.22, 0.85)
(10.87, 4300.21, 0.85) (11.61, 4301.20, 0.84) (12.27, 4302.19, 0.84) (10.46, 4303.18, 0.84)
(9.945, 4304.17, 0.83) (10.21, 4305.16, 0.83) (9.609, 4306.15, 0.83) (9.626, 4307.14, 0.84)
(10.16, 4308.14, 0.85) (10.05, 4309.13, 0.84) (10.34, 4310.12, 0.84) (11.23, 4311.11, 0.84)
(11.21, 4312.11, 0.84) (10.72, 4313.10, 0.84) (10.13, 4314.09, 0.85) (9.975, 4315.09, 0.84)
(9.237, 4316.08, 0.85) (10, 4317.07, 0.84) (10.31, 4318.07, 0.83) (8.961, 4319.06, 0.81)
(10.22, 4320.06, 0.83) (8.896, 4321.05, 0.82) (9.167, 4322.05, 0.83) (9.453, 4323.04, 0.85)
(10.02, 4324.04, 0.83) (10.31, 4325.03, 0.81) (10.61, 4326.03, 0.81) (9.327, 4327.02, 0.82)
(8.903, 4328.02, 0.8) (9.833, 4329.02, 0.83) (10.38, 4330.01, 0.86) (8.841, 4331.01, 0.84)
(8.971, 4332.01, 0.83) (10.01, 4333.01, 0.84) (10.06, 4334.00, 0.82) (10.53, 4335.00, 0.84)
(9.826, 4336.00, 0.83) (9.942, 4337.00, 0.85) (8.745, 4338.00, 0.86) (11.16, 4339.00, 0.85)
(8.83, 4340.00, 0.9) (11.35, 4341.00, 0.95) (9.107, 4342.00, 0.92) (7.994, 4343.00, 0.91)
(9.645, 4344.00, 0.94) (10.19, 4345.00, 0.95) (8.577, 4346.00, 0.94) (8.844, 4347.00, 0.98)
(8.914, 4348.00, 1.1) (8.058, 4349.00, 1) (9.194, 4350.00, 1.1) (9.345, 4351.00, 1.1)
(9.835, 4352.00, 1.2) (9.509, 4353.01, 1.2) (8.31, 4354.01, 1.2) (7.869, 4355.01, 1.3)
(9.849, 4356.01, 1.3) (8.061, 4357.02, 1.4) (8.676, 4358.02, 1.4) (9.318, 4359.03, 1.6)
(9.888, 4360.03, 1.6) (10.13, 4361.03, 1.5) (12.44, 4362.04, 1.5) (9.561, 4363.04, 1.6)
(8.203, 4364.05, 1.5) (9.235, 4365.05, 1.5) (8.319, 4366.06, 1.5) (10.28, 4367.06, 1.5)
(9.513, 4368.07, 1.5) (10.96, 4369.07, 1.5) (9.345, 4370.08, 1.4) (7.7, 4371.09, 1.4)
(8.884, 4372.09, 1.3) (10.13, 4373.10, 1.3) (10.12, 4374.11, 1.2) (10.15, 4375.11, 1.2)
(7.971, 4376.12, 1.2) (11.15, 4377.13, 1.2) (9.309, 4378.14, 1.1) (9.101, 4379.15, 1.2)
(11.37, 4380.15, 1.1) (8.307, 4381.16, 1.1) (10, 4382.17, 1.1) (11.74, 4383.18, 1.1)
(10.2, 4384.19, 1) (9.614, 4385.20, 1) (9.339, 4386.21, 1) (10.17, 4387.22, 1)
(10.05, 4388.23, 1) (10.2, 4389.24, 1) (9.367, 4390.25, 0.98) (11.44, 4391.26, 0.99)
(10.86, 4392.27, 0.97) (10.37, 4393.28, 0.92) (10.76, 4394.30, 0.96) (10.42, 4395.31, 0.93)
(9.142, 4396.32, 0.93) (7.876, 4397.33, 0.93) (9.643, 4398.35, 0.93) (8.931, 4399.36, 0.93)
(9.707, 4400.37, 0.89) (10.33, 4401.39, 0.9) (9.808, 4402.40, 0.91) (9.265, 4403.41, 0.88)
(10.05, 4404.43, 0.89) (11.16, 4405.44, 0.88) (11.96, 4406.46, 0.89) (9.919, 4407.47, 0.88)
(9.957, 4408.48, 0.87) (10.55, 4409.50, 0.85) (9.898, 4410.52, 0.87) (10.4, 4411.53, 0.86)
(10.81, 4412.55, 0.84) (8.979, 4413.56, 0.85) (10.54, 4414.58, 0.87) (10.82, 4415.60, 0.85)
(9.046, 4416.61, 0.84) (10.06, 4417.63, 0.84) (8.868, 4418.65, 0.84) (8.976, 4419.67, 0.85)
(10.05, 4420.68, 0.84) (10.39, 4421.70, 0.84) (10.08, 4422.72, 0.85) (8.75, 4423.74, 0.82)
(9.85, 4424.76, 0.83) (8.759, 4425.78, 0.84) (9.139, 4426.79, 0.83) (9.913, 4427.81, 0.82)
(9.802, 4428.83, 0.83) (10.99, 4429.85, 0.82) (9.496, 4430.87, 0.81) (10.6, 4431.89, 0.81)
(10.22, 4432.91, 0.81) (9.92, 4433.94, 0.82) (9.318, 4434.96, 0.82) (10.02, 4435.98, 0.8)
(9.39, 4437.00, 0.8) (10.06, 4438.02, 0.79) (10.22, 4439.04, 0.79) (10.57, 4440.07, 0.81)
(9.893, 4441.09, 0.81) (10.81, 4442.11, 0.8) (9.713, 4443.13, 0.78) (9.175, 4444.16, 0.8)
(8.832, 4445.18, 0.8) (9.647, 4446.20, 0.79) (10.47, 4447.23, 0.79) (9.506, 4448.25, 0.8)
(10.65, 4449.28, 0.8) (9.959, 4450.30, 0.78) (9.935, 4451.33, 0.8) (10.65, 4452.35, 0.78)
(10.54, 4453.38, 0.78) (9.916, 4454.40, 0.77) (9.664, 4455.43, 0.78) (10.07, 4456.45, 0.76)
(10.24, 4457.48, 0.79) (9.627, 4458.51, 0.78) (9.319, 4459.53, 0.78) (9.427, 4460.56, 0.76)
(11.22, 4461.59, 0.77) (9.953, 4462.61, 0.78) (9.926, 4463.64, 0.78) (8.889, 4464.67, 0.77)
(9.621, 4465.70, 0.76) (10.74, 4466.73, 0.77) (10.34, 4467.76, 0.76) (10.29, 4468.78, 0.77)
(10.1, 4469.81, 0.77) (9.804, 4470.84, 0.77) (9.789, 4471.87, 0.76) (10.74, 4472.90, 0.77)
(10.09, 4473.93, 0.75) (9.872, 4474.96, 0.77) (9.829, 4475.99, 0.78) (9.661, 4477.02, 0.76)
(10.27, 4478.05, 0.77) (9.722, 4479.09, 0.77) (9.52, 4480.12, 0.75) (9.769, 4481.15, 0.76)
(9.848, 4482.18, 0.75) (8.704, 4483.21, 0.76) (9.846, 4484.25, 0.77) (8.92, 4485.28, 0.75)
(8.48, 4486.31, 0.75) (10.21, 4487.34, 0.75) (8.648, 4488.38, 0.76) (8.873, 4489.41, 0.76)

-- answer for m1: 1.08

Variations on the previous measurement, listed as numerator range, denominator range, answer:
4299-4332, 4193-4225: 1.05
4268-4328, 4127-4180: 0.95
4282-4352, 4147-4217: 1.00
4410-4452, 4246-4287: 1.09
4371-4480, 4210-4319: 1.06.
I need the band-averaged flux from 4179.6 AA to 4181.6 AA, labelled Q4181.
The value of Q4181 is 10.8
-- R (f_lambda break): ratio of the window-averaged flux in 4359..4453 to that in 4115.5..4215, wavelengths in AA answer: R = 0.89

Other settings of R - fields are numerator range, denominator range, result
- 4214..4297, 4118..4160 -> 0.85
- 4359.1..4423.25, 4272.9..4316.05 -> 0.97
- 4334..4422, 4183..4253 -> 0.95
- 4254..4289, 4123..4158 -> 0.84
